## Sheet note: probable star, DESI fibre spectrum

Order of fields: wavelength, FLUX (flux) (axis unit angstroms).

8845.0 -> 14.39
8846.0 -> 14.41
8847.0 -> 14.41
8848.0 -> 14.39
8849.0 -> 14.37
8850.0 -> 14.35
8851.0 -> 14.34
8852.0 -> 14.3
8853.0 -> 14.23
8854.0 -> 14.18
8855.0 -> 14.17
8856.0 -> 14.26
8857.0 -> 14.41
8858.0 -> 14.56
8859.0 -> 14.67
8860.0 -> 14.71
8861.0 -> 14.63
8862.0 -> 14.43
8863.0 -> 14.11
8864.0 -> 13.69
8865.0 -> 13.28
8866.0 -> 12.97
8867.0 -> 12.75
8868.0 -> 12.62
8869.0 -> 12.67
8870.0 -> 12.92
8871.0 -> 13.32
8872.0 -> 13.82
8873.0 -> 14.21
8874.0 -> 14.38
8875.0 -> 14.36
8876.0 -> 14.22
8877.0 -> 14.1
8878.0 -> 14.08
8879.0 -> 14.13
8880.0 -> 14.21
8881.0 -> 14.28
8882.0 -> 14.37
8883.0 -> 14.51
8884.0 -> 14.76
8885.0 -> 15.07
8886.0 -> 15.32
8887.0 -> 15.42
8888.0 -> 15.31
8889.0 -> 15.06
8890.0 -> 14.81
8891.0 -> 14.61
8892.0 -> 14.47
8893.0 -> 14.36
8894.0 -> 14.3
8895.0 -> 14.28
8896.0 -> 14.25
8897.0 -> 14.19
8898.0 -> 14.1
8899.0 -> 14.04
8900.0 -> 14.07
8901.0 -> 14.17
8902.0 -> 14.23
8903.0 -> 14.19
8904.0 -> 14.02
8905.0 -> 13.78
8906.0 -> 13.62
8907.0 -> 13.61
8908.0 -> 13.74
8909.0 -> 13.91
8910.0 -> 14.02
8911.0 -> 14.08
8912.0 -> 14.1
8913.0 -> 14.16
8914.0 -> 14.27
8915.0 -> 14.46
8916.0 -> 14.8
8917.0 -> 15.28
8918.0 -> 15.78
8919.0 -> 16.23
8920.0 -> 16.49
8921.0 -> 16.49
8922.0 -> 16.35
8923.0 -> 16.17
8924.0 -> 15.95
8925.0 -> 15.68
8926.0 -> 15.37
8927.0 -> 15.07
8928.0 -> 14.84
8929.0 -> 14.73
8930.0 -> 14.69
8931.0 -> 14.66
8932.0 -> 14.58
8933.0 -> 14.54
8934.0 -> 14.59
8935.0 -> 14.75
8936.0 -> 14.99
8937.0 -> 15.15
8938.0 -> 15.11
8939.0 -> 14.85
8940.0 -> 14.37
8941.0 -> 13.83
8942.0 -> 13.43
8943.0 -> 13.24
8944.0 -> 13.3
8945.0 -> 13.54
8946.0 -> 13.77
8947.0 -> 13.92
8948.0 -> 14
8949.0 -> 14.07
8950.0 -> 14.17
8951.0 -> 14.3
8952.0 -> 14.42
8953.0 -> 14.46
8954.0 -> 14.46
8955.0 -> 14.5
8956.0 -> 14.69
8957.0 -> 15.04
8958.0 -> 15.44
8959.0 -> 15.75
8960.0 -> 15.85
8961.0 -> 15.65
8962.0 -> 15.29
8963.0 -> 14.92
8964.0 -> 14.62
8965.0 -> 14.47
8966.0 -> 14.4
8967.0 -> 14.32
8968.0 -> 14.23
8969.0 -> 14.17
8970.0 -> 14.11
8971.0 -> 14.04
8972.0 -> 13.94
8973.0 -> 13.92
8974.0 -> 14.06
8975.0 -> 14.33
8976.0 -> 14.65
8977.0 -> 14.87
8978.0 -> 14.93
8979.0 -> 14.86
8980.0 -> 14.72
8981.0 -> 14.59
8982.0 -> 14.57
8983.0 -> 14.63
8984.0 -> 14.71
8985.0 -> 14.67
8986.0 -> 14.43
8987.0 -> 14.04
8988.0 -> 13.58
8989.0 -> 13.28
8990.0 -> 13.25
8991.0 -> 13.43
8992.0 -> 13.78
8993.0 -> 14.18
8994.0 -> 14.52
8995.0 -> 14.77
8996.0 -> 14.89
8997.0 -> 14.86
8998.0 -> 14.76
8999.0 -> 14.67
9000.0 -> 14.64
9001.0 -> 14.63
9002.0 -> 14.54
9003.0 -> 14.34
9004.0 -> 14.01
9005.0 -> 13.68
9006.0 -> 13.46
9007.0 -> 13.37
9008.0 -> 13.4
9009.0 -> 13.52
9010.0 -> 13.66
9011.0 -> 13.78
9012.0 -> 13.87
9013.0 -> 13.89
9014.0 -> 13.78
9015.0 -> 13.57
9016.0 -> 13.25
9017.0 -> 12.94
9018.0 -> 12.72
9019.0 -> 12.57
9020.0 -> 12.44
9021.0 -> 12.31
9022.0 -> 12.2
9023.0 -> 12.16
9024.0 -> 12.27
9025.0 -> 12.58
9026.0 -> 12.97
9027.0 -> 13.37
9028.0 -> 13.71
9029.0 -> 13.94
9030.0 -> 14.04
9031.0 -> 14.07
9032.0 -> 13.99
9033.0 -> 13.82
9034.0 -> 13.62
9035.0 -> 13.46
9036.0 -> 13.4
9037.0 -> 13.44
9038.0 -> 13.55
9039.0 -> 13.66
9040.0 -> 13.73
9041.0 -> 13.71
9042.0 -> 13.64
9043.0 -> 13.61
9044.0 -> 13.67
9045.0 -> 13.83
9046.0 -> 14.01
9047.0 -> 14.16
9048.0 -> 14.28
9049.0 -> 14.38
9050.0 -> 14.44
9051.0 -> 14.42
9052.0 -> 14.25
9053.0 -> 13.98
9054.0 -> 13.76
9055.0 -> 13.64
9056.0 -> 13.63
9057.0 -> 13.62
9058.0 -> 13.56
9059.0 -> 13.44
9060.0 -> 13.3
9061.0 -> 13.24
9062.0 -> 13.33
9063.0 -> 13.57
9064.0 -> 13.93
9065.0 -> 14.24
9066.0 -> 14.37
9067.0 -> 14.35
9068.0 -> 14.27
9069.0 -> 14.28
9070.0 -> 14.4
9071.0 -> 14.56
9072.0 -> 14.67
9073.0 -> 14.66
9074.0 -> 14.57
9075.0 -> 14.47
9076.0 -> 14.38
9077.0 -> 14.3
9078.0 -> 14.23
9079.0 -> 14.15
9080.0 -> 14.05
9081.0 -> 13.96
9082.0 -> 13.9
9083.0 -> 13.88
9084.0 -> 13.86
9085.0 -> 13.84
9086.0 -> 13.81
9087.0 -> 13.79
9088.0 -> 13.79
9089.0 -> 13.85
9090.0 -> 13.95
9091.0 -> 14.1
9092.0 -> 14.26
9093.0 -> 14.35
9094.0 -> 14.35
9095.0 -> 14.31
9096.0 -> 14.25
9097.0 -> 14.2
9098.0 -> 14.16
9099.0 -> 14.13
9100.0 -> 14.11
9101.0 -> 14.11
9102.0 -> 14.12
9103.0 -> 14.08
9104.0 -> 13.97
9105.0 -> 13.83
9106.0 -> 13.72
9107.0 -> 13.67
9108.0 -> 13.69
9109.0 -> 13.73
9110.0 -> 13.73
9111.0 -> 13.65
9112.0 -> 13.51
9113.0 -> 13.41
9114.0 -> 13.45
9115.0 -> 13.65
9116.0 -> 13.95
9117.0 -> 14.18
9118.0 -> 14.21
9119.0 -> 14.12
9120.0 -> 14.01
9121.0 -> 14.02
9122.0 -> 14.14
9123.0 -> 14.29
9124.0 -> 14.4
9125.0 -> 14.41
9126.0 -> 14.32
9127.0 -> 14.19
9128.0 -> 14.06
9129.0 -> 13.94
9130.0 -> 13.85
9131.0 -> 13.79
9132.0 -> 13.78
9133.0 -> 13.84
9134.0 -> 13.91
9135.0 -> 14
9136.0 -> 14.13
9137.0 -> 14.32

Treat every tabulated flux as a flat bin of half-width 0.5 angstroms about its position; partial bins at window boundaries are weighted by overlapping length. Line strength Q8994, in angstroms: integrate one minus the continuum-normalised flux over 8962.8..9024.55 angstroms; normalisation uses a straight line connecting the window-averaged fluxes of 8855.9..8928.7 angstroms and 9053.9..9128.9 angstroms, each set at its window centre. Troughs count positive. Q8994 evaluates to 1.1 angstroms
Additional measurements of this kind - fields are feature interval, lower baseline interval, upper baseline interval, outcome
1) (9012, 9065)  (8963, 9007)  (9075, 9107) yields 2.5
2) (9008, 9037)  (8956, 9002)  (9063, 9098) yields 2.2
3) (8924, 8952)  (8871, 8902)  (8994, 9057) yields -0.6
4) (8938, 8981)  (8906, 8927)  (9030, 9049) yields 0.4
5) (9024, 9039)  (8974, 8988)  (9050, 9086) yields 0.8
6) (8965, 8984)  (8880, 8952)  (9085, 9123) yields 0.0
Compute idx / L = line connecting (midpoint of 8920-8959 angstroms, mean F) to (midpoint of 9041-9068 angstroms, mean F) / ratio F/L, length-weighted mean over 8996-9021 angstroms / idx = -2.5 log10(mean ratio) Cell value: 0.04 mag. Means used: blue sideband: 14.7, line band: 13.8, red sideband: 13.9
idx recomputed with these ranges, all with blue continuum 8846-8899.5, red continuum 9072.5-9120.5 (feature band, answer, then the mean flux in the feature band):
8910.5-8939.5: -0.070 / 15.1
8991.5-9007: -0.019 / 14.3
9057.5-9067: 0.027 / 13.7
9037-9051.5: 0.011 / 13.9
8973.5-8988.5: -0.030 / 14.5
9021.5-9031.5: 0.075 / 13.1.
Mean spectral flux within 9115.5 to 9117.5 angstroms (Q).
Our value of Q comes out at 14.1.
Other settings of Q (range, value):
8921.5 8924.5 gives 16.2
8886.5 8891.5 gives 15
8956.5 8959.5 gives 15.4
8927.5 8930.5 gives 14.8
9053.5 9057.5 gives 13.7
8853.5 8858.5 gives 14.3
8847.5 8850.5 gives 14.4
